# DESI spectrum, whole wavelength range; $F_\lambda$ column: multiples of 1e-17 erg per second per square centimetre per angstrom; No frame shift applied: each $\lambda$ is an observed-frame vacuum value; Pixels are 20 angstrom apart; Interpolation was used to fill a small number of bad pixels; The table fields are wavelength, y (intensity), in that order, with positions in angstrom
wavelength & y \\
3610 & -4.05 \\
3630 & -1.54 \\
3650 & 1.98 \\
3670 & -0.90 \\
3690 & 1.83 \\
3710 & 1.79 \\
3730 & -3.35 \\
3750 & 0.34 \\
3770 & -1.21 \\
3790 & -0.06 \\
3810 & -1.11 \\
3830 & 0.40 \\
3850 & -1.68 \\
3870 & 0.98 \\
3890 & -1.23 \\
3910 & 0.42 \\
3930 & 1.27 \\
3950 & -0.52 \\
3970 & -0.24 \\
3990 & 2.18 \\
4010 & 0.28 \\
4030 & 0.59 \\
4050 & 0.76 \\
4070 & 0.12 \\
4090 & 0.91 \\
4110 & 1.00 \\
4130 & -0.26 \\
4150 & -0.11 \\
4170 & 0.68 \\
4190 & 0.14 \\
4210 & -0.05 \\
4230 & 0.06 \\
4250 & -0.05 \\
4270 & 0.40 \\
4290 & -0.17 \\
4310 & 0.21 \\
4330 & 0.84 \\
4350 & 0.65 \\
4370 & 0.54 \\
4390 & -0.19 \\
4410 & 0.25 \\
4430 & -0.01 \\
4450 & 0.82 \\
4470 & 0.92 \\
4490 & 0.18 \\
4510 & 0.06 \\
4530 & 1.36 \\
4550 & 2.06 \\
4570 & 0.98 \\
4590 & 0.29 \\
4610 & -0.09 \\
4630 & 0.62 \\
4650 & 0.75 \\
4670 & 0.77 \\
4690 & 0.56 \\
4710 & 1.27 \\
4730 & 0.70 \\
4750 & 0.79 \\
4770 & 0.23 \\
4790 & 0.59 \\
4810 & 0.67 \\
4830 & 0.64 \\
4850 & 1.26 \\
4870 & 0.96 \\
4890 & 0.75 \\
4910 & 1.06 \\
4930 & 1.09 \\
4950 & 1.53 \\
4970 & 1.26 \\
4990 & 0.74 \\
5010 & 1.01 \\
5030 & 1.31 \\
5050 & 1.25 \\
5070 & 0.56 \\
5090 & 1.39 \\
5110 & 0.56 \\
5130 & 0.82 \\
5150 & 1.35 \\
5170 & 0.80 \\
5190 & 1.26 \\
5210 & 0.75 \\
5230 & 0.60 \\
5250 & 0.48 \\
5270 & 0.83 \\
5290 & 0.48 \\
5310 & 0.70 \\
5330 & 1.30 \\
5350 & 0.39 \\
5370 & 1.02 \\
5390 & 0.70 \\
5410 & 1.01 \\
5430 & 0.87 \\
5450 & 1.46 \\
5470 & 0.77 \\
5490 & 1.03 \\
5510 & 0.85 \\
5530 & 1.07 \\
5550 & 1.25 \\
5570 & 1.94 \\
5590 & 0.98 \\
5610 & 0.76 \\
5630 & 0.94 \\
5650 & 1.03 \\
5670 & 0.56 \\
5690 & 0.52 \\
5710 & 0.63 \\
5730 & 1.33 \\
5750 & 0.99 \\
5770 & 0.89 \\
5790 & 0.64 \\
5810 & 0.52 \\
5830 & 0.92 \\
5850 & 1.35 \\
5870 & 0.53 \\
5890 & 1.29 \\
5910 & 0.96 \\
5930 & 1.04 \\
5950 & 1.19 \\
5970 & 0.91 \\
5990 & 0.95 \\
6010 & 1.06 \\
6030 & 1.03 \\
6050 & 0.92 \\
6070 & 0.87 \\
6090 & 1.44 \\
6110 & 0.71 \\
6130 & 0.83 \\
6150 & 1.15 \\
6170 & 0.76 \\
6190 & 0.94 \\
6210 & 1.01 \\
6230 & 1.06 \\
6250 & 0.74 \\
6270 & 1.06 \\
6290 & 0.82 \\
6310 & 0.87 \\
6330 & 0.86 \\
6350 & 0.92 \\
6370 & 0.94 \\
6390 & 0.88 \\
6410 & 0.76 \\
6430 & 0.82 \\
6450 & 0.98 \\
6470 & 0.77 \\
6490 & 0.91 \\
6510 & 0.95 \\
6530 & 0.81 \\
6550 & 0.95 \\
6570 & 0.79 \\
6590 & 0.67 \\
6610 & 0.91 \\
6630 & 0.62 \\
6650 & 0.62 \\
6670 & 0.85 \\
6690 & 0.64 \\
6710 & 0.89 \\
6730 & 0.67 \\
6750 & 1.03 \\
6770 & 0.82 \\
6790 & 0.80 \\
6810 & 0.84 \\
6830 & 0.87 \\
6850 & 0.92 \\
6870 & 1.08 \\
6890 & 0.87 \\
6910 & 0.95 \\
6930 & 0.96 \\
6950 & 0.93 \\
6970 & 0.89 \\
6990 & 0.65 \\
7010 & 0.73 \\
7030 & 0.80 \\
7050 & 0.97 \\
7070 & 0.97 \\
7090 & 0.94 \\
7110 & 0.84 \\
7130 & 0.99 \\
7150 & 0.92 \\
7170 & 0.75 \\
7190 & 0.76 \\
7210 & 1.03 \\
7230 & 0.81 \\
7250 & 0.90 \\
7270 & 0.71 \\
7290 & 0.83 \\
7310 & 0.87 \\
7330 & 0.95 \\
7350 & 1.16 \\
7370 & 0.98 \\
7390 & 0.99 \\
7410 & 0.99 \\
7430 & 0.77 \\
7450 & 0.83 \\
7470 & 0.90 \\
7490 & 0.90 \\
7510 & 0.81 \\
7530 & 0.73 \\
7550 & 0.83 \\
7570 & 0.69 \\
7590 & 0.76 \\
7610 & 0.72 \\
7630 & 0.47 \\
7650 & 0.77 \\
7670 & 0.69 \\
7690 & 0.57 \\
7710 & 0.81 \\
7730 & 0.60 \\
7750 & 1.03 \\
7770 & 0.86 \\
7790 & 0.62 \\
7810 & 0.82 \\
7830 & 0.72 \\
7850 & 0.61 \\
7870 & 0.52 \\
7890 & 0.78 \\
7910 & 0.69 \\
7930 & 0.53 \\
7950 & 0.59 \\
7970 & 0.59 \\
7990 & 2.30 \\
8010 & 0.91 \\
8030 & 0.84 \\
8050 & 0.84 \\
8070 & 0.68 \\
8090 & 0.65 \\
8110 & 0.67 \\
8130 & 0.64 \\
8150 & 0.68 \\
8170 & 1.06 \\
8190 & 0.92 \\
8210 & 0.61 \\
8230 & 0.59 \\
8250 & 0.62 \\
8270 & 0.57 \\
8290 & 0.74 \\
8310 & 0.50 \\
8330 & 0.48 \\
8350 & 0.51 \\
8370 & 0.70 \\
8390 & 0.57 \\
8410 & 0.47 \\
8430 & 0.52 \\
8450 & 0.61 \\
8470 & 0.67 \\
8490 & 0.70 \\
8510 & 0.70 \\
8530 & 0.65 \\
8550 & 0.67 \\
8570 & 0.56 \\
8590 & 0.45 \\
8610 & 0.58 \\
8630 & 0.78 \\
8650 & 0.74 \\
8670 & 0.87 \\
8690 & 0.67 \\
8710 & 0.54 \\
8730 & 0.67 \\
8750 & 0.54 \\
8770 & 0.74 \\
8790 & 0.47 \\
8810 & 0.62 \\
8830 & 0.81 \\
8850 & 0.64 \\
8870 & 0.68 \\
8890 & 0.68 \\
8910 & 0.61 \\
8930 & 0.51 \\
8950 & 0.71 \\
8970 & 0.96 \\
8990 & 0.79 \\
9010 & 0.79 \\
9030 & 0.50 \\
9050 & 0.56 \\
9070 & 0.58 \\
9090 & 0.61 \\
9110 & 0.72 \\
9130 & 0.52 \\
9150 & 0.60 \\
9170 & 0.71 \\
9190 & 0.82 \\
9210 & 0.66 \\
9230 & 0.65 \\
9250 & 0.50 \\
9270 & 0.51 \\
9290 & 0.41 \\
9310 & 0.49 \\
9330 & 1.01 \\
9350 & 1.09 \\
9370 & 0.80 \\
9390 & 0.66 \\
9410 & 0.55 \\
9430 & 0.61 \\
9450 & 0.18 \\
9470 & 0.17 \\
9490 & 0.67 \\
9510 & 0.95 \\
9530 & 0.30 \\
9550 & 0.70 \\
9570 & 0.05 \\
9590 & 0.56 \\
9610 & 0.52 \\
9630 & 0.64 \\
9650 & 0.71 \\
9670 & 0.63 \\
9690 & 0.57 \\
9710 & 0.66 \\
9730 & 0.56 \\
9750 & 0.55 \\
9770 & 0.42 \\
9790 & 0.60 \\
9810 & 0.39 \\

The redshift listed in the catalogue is 0.22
